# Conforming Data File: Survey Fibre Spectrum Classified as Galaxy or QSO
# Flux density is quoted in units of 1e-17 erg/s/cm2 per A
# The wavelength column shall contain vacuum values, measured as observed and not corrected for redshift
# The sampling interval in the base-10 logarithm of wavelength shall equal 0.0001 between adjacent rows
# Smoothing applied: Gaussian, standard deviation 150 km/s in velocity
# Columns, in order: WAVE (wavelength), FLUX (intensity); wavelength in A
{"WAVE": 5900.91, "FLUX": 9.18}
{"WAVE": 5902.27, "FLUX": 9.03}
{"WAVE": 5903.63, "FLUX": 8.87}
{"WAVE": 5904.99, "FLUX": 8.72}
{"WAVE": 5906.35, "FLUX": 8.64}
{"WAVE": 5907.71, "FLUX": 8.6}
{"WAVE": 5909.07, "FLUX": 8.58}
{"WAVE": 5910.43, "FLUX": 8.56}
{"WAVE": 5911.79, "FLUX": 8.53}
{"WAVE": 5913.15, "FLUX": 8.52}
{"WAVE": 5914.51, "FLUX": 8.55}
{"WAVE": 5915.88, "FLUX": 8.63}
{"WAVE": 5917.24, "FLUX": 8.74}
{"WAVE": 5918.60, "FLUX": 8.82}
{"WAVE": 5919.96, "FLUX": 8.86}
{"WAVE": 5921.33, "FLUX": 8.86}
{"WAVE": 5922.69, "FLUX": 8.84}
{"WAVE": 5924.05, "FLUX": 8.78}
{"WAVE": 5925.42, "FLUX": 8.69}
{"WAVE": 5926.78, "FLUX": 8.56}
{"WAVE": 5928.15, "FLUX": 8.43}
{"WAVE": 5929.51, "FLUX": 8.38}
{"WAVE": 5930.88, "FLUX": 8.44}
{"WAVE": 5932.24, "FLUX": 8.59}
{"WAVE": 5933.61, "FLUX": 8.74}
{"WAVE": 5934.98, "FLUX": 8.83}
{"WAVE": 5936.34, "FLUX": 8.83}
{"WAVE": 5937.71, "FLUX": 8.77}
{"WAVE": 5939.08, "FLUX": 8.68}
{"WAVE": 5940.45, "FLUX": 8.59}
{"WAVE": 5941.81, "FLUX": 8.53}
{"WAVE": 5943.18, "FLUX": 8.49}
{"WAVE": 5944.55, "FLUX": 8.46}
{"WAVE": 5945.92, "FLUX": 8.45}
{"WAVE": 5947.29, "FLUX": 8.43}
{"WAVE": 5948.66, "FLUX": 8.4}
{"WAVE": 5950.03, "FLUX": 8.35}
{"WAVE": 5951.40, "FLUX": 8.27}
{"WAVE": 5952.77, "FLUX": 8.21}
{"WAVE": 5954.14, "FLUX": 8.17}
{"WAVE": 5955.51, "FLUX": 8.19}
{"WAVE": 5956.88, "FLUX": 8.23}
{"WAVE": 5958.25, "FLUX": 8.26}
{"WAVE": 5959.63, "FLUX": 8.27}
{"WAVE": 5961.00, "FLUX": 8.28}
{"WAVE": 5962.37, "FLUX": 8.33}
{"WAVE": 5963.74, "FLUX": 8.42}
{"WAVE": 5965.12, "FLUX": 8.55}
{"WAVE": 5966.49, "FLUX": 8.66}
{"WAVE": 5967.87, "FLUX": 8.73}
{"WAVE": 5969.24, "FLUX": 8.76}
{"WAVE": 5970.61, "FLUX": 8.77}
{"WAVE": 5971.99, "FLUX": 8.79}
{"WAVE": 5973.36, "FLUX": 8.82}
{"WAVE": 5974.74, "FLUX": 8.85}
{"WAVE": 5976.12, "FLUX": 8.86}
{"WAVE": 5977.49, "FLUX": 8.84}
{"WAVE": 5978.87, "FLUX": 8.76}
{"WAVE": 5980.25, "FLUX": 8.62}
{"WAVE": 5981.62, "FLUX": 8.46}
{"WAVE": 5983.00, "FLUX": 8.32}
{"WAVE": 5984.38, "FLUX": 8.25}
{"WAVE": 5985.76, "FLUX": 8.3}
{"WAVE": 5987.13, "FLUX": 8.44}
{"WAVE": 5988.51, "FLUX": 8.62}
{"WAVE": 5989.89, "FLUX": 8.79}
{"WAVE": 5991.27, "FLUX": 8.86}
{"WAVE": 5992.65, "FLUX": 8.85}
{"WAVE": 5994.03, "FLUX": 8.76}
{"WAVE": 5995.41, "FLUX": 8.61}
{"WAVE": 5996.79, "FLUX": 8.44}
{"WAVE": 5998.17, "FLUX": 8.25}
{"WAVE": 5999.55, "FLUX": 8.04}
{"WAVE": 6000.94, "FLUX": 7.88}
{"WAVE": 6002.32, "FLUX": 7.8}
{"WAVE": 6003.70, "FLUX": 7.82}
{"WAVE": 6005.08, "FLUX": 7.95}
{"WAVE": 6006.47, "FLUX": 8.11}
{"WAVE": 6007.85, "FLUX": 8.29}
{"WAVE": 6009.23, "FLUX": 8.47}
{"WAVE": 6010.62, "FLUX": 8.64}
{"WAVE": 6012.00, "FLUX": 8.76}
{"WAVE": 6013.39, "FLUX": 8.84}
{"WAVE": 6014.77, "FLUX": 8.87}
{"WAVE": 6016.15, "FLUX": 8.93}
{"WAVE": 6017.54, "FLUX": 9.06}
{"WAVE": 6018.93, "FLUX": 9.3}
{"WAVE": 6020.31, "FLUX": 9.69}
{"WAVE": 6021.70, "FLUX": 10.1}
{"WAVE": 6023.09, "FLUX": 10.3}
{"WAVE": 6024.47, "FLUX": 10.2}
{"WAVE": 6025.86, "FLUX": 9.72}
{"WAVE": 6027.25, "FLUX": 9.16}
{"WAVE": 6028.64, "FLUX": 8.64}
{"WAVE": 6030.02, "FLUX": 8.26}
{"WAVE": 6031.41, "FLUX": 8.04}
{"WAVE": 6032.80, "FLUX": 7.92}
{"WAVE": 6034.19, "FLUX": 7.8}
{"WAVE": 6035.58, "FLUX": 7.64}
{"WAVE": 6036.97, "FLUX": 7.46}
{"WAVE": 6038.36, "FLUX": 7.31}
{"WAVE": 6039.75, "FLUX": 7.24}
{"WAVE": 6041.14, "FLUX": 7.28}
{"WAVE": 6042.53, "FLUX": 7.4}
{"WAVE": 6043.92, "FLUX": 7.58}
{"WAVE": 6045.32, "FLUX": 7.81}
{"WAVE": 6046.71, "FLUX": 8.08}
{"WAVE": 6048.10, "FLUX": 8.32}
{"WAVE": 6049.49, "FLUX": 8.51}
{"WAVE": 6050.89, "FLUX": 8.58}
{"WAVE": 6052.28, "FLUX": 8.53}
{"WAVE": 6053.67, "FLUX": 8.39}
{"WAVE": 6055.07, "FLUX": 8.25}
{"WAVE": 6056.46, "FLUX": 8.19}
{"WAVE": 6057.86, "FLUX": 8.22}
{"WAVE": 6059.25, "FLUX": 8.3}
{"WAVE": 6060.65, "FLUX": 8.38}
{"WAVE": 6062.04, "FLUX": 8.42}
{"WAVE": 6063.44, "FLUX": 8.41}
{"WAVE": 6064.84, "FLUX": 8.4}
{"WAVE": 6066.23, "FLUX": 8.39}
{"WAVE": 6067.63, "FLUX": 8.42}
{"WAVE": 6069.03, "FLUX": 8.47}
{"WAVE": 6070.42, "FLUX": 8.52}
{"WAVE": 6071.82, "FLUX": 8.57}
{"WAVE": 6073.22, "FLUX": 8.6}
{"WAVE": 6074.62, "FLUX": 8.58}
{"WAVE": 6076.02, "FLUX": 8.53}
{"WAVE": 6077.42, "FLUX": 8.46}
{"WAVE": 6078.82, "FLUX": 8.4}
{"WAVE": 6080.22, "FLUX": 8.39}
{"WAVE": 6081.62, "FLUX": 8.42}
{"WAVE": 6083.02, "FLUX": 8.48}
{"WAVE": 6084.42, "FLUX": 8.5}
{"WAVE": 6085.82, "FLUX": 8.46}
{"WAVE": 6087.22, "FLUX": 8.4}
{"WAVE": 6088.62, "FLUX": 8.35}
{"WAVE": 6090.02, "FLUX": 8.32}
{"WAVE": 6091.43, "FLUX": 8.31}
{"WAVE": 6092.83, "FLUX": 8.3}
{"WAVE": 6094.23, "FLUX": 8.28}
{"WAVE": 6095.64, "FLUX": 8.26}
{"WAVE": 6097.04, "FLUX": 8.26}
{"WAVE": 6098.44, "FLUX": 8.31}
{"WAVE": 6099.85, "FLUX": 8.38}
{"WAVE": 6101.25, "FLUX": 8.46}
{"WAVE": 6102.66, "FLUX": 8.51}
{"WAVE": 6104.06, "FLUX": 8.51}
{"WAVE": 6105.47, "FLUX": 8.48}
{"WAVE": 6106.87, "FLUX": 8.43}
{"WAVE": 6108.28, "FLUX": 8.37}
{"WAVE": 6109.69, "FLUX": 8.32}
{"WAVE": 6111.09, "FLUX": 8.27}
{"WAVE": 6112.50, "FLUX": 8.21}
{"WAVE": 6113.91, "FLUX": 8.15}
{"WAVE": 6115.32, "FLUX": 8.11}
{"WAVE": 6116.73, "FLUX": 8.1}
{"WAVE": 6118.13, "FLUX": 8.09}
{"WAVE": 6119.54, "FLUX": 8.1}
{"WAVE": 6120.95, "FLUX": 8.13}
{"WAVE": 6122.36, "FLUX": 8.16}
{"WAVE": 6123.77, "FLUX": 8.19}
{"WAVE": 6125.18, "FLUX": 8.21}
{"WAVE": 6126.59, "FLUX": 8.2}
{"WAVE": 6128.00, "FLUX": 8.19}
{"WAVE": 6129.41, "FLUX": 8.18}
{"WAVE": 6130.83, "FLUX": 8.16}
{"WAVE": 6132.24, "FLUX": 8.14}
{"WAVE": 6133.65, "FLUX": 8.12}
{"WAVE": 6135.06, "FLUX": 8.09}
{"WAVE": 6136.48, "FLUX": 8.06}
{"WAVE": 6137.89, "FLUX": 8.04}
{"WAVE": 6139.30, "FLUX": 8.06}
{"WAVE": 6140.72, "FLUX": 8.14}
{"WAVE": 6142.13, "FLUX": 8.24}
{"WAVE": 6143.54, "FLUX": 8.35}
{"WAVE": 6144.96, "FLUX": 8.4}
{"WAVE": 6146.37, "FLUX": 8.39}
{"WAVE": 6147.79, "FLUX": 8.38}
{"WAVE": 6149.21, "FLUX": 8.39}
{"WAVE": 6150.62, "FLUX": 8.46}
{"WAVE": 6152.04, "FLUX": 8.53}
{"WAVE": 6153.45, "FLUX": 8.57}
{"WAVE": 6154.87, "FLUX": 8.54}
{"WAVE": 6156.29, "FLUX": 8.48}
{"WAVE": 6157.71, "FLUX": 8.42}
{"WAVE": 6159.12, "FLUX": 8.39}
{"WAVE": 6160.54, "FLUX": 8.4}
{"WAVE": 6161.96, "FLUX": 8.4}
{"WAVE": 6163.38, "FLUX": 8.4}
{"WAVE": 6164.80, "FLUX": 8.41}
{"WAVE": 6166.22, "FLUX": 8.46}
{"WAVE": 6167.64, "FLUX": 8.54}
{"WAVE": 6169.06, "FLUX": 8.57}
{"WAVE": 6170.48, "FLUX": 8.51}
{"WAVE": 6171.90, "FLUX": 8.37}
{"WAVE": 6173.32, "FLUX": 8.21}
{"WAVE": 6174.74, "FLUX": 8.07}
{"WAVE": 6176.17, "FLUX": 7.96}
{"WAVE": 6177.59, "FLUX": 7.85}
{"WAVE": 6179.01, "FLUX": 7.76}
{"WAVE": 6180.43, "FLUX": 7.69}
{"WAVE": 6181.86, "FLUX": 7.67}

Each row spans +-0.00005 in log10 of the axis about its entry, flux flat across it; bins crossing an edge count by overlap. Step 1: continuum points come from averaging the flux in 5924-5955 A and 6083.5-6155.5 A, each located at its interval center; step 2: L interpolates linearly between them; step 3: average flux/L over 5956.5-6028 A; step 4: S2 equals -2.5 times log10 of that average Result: -0.03 mag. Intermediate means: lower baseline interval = 8.52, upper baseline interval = 8.29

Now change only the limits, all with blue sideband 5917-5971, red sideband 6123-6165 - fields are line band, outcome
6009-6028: -0.105 mag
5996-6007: 0.057 mag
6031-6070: 0.045 mag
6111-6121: 0.026 mag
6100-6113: -0.008 mag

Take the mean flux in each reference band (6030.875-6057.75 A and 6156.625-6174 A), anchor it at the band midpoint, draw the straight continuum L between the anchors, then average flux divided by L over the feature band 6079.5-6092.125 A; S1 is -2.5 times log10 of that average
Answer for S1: -0.04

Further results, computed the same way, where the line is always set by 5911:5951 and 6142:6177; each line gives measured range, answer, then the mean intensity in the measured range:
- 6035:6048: 0.127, 7.57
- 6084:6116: 0.014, 8.34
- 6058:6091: 0.005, 8.44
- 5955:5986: 0.004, 8.54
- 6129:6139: 0.041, 8.11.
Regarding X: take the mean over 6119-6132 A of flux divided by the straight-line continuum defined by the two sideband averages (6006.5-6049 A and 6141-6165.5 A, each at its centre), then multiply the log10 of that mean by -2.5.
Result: 0.04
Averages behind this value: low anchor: 8.5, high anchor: 8.42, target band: 8.17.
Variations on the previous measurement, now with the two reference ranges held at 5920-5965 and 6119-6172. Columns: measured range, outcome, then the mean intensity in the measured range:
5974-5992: -0.02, 8.61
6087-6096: 0.01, 8.31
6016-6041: -0.03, 8.67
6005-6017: -0.02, 8.58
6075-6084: -0.01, 8.45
